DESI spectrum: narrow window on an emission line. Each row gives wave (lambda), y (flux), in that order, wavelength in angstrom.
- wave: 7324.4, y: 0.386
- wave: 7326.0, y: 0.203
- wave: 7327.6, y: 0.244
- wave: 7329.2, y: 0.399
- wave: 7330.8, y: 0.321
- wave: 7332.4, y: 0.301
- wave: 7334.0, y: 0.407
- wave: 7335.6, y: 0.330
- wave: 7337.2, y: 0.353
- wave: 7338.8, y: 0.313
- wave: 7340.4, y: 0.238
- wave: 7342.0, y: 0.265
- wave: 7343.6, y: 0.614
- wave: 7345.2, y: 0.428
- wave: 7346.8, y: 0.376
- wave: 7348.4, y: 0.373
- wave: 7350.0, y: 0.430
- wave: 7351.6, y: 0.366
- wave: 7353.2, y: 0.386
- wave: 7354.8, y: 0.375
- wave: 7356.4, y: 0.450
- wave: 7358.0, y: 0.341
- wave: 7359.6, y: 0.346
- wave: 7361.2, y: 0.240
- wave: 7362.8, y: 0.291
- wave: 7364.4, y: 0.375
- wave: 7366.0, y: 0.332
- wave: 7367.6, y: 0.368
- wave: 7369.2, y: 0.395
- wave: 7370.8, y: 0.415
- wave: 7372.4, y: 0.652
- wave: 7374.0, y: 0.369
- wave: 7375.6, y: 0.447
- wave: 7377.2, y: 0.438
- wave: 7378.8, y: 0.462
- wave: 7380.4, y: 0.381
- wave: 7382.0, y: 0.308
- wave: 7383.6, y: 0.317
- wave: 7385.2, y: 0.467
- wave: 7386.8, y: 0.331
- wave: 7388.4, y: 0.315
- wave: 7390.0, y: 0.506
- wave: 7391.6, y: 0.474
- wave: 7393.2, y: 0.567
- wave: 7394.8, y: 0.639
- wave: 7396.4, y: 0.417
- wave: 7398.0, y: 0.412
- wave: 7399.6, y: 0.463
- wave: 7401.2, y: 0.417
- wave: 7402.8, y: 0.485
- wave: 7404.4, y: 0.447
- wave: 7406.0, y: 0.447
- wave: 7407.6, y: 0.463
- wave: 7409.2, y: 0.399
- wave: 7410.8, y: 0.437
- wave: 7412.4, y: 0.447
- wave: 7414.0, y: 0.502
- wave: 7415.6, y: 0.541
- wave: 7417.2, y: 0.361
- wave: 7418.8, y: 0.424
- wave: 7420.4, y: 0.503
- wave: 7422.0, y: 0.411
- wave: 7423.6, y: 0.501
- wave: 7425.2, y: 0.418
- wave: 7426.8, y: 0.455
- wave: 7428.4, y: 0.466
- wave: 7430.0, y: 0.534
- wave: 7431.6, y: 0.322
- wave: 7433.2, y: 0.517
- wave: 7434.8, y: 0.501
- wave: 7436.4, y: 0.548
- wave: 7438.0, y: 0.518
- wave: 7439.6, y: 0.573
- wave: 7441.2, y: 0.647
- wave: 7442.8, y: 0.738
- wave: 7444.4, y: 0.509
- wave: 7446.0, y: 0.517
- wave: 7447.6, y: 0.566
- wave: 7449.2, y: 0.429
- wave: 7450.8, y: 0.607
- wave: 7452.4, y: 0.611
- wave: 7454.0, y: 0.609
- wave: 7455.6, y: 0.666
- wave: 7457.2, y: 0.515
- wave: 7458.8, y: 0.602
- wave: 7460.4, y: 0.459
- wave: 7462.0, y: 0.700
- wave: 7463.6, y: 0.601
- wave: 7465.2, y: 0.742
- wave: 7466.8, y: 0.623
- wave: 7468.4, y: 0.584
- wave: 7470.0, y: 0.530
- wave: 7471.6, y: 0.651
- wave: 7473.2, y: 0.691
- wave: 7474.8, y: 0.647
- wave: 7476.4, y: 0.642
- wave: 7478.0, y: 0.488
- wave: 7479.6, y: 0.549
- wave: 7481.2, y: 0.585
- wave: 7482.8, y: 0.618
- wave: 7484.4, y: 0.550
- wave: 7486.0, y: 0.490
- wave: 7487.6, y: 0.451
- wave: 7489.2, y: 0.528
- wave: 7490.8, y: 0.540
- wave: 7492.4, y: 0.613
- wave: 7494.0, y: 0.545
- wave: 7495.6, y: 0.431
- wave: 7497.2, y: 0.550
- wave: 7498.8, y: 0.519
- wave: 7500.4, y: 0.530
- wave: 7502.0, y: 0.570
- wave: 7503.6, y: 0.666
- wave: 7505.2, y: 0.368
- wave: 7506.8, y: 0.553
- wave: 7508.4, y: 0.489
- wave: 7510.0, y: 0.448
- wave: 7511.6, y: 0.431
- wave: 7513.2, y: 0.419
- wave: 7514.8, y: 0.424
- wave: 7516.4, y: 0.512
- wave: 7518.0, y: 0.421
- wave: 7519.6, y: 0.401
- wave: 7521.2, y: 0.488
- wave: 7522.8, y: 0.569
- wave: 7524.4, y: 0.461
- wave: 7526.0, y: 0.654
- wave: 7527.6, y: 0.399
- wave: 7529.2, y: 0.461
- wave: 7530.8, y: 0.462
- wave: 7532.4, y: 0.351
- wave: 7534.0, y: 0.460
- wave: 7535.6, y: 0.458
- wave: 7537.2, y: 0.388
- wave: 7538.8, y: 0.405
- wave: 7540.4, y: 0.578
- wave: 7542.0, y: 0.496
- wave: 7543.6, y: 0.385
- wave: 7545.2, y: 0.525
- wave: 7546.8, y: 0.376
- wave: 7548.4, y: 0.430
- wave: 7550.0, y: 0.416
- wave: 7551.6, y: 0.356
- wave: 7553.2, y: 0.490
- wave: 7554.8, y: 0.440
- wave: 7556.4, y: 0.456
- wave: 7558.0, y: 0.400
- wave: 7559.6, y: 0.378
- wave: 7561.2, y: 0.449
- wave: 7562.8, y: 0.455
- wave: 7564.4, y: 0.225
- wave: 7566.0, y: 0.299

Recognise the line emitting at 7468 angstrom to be Mg II 2798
